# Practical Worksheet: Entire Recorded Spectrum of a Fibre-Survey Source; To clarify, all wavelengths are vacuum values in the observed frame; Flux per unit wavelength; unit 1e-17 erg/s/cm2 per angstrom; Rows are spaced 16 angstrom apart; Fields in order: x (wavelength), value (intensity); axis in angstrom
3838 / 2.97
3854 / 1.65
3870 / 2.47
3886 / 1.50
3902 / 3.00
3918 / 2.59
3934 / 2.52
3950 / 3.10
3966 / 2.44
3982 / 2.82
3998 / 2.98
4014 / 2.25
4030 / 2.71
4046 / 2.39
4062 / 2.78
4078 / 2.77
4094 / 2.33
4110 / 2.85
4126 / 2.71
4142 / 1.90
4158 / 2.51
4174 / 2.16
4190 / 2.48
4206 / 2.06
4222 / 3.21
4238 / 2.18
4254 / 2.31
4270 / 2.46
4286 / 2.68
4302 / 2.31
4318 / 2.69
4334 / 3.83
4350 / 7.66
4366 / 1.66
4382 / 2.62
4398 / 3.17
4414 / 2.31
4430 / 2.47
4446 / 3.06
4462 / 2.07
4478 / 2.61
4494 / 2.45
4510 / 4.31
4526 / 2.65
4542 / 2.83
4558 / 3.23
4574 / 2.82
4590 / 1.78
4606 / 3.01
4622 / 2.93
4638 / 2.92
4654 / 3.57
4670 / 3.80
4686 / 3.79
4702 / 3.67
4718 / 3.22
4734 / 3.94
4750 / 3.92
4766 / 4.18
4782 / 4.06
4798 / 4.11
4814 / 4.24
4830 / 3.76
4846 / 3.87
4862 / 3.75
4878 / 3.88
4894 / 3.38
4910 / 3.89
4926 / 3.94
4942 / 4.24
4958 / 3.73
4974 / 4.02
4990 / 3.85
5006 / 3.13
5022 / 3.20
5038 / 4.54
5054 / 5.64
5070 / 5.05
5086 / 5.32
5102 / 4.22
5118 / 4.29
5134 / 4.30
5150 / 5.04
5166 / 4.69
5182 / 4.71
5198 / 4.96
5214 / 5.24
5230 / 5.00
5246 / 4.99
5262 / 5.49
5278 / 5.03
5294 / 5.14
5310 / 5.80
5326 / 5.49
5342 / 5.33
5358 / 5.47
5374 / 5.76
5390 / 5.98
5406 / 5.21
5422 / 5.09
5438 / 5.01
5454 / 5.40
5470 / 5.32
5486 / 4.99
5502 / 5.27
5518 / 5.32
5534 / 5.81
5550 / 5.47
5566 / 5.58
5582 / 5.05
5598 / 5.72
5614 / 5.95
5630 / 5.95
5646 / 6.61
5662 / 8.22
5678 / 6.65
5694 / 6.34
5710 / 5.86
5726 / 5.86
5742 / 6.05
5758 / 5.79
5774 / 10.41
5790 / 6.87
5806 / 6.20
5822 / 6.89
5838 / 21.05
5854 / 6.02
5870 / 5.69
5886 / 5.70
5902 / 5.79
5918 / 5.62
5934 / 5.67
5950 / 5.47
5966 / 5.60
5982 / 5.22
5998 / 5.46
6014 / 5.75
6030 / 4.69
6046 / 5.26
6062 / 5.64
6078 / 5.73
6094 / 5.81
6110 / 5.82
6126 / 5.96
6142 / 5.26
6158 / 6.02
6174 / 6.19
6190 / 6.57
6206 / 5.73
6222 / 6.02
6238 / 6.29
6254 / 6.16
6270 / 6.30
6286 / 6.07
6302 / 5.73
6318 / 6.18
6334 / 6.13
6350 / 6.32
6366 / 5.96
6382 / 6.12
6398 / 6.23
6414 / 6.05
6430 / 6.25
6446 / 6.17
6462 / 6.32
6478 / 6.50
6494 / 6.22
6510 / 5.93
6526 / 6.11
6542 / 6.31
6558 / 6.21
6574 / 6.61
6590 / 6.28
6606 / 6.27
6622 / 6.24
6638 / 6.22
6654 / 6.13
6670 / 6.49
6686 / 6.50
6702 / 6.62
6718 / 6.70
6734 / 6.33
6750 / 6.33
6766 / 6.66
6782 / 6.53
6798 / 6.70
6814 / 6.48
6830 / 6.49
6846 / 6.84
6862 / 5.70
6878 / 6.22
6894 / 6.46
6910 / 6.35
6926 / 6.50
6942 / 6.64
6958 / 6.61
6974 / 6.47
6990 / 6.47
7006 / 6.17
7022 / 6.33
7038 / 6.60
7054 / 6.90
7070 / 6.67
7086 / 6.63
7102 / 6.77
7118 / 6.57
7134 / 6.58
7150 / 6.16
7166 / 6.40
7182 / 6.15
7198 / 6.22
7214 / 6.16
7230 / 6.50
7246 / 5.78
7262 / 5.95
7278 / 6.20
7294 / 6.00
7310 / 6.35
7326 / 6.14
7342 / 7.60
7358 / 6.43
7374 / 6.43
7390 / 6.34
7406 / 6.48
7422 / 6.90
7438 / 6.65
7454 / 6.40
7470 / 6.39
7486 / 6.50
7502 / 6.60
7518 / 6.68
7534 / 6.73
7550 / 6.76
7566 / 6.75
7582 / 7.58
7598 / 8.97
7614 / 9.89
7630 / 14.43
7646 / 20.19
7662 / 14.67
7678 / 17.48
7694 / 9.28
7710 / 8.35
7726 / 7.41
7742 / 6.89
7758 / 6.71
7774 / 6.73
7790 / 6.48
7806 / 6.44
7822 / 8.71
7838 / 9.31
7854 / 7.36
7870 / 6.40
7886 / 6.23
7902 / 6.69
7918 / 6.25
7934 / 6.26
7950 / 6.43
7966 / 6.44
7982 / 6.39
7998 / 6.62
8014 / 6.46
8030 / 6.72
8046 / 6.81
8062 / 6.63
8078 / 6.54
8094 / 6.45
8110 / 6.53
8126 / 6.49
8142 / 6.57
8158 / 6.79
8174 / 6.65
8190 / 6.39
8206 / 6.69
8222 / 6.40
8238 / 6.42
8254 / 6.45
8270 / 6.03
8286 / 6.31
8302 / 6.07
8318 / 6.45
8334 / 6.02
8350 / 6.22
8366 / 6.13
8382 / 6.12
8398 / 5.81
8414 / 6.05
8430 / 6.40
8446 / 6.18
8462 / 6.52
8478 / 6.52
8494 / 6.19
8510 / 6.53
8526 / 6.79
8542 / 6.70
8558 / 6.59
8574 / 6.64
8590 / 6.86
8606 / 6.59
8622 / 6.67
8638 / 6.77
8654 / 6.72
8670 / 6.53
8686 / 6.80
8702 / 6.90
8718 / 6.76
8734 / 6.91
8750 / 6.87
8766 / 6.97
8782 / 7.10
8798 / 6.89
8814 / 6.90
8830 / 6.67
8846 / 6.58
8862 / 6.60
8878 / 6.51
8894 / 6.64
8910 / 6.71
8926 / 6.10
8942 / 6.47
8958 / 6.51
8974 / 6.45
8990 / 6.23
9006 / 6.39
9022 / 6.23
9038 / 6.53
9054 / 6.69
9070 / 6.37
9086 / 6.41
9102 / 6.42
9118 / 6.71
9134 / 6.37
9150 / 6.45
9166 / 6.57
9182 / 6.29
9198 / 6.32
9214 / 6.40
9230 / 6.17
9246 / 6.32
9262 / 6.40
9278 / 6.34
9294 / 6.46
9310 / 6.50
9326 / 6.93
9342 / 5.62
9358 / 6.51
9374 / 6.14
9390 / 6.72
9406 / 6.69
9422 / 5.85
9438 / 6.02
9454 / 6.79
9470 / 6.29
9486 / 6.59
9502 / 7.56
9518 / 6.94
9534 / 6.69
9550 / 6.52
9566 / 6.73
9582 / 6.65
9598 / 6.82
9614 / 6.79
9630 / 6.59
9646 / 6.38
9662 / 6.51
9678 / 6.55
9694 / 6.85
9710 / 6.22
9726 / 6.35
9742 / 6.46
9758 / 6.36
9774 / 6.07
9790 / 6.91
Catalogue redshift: 0.165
